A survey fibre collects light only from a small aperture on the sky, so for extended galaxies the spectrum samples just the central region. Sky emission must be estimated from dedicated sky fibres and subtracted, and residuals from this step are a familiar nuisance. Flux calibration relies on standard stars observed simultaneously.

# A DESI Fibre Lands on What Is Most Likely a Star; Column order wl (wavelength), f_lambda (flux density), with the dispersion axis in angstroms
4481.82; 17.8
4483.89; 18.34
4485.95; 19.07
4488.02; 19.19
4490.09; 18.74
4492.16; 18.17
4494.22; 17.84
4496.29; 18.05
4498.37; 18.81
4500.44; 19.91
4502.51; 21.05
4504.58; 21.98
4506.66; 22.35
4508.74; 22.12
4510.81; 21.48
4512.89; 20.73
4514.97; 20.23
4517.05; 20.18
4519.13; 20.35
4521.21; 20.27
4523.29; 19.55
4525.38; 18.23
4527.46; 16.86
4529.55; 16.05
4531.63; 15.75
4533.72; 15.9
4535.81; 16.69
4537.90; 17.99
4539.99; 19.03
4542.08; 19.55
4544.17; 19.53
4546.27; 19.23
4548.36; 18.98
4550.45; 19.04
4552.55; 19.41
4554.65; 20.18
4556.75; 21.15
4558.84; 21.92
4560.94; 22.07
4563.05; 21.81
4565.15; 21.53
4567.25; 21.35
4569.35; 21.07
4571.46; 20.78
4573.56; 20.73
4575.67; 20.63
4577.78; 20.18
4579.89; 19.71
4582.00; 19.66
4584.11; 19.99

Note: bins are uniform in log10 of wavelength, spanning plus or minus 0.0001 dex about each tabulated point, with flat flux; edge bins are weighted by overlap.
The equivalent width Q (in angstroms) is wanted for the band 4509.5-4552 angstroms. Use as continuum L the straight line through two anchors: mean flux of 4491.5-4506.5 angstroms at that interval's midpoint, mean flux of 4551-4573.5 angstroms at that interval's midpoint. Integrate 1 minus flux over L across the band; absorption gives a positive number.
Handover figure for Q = 3.18 angstroms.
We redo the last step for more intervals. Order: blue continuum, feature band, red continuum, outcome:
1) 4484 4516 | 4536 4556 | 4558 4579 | 1.6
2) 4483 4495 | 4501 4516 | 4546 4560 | -1.8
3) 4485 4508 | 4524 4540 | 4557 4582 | 2.6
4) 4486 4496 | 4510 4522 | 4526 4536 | -2.4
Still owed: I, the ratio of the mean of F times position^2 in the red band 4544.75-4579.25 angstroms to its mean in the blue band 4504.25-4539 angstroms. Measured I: 1.1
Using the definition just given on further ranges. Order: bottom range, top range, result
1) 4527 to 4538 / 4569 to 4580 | 1.28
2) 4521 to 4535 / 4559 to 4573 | 1.26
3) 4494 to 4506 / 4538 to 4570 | 1.05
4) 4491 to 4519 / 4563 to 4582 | 1.06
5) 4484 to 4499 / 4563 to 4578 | 1.17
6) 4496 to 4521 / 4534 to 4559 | 0.94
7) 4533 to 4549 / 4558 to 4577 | 1.17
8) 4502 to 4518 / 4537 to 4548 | 0.91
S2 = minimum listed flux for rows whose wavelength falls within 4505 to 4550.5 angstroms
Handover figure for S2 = 15.75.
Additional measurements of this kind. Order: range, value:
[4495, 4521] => 18.05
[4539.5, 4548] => 19.03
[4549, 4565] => 19.04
